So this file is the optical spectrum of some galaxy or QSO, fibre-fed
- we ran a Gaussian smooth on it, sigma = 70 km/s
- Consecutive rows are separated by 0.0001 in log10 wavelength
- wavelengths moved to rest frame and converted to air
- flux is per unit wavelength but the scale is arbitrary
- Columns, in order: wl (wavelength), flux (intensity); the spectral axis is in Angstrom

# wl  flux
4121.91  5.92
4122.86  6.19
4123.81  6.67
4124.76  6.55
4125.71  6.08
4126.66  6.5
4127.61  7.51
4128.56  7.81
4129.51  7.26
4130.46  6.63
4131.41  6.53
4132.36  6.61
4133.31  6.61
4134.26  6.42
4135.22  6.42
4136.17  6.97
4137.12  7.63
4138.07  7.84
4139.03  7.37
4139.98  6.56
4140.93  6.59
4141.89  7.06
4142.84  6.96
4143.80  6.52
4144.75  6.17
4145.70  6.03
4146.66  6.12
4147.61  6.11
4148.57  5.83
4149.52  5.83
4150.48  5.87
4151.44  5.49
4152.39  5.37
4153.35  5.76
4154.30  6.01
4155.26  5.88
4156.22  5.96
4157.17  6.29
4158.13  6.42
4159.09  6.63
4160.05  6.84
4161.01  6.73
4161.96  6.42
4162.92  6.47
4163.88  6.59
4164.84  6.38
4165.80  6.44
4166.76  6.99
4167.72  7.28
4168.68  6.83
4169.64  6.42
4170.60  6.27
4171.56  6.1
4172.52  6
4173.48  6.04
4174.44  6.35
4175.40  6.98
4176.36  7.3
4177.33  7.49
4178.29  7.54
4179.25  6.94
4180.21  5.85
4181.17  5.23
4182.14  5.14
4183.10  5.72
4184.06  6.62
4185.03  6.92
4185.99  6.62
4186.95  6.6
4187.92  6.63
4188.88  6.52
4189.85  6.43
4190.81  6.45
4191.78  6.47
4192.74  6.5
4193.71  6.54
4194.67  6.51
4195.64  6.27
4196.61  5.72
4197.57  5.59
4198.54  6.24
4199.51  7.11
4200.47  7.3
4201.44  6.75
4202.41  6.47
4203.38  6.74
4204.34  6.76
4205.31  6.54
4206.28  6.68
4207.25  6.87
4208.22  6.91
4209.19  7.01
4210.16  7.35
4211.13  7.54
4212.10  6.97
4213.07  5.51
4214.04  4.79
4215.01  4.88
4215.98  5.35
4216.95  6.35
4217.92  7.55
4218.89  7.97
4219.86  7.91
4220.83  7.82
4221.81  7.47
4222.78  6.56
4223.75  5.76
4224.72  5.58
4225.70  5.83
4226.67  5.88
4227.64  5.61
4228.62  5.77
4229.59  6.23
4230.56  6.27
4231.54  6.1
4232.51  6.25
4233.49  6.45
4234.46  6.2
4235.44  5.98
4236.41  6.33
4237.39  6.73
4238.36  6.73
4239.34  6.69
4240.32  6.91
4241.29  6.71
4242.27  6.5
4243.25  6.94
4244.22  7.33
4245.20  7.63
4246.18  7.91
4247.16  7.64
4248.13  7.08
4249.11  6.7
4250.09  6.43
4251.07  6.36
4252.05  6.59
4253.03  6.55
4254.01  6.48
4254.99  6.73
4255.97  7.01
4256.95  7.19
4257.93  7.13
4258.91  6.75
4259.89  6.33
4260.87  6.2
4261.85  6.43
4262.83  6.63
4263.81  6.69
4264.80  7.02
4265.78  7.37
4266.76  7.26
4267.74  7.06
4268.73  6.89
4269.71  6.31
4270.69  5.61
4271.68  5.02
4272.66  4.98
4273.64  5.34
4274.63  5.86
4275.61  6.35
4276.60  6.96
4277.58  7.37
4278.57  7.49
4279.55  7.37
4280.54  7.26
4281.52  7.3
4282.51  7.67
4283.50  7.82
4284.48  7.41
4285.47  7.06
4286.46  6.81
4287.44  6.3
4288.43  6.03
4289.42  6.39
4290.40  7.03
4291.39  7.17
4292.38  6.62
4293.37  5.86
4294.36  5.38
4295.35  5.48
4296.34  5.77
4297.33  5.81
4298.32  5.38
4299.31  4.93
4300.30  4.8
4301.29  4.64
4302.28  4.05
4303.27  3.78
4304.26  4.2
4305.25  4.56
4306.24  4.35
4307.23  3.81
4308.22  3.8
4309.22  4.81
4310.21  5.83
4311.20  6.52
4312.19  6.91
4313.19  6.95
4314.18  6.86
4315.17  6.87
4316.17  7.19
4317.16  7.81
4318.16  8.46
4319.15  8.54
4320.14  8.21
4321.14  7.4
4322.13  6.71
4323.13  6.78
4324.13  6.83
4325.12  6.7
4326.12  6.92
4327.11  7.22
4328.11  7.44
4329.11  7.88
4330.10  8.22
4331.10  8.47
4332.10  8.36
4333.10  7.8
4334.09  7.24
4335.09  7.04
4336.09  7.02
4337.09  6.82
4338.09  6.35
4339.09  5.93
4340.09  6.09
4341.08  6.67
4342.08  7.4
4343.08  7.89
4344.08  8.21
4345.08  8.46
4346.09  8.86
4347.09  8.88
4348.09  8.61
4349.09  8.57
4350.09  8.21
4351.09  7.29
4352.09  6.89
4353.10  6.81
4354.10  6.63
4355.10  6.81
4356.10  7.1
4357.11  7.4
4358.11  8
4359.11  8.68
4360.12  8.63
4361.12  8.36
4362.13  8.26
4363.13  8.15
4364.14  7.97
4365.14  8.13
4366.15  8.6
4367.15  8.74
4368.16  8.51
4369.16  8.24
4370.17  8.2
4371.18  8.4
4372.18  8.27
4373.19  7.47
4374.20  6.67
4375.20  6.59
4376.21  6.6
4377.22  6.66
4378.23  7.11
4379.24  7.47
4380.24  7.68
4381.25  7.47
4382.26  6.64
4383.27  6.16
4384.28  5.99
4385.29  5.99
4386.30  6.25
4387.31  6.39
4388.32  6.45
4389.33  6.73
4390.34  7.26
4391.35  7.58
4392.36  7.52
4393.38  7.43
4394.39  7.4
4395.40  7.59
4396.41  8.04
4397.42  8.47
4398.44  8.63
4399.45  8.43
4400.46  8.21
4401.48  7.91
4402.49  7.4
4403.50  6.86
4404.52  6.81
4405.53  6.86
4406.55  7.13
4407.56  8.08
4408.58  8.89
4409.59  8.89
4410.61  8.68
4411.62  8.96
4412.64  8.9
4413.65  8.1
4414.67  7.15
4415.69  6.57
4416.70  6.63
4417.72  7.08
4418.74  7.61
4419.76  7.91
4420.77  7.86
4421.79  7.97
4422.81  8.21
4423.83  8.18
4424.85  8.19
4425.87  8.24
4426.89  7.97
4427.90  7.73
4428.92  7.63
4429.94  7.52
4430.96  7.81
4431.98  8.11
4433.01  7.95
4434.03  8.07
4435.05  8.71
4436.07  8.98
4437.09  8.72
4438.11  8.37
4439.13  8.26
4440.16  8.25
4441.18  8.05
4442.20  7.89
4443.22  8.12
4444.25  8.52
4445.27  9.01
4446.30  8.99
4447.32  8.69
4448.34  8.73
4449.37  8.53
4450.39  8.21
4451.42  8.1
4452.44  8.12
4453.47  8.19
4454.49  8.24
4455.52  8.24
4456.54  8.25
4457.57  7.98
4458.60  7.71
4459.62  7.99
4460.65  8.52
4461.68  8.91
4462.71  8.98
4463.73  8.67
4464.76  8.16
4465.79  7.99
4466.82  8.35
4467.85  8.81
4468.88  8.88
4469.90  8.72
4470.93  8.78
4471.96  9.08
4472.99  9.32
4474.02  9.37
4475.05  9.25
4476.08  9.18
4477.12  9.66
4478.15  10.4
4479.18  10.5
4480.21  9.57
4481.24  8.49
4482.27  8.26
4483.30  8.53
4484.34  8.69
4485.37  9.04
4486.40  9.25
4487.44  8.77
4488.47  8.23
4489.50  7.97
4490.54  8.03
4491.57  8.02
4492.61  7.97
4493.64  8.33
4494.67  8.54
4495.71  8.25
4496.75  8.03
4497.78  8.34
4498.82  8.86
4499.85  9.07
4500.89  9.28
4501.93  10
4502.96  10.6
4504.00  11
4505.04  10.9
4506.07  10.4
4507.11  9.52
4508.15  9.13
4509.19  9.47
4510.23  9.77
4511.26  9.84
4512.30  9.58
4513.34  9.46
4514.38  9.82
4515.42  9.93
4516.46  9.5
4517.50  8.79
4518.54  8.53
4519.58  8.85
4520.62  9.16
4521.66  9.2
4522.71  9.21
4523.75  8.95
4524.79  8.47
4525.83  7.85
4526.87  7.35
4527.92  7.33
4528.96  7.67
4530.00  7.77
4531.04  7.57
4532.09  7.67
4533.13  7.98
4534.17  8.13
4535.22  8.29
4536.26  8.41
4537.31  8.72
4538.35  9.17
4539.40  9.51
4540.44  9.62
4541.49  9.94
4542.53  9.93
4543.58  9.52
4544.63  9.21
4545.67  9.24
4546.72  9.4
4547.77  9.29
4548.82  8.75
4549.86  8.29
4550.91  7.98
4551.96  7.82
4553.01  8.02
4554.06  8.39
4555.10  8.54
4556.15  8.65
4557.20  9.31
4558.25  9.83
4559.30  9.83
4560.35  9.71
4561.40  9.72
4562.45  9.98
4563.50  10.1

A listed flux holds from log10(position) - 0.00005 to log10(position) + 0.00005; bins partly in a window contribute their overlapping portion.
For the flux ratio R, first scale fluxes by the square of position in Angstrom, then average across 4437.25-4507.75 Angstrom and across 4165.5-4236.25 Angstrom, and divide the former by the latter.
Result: 1.54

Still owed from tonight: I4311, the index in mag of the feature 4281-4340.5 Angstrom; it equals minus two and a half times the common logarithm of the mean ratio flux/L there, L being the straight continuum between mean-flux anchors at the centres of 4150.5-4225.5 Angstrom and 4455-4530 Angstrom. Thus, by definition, 0.15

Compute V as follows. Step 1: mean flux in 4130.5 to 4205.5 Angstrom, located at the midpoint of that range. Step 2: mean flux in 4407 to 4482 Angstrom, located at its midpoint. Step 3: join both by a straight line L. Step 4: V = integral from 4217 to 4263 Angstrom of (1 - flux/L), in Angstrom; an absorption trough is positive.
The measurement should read 2.0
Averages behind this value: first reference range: 6.47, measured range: 6.68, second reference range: 8.4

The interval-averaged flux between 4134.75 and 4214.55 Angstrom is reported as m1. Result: 6.48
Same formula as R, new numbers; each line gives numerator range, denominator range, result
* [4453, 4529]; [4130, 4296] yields 1.54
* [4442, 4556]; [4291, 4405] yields 1.33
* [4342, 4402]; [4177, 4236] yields 1.28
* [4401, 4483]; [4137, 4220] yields 1.45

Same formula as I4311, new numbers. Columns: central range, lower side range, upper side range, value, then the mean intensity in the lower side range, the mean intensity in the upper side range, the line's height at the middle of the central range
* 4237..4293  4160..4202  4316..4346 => 0.04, 6.5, 7.42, 7.02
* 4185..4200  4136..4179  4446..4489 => 0.05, 6.5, 8.72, 6.75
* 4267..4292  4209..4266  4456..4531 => 0.05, 6.62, 8.9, 6.99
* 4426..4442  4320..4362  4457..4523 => 0.04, 7.52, 9.02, 8.46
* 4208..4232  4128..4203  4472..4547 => 0.07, 6.49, 8.99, 6.89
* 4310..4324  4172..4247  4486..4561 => 0.02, 6.53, 8.91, 7.35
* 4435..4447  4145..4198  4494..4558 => -0.02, 6.33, 8.95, 8.32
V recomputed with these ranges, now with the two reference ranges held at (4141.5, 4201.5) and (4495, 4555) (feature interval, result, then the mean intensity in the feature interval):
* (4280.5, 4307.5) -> 5.3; 5.84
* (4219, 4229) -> 0.4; 6.48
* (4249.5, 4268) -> 0.7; 6.74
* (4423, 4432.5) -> 0.4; 7.94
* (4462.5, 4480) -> -1.0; 9.08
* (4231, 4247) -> 0.3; 6.73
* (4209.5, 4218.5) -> 0.5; 6.29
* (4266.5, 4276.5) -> 1.5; 6.07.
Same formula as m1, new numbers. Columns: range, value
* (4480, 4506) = 8.9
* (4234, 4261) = 6.78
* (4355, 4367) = 8.07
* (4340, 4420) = 7.62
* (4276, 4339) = 6.55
